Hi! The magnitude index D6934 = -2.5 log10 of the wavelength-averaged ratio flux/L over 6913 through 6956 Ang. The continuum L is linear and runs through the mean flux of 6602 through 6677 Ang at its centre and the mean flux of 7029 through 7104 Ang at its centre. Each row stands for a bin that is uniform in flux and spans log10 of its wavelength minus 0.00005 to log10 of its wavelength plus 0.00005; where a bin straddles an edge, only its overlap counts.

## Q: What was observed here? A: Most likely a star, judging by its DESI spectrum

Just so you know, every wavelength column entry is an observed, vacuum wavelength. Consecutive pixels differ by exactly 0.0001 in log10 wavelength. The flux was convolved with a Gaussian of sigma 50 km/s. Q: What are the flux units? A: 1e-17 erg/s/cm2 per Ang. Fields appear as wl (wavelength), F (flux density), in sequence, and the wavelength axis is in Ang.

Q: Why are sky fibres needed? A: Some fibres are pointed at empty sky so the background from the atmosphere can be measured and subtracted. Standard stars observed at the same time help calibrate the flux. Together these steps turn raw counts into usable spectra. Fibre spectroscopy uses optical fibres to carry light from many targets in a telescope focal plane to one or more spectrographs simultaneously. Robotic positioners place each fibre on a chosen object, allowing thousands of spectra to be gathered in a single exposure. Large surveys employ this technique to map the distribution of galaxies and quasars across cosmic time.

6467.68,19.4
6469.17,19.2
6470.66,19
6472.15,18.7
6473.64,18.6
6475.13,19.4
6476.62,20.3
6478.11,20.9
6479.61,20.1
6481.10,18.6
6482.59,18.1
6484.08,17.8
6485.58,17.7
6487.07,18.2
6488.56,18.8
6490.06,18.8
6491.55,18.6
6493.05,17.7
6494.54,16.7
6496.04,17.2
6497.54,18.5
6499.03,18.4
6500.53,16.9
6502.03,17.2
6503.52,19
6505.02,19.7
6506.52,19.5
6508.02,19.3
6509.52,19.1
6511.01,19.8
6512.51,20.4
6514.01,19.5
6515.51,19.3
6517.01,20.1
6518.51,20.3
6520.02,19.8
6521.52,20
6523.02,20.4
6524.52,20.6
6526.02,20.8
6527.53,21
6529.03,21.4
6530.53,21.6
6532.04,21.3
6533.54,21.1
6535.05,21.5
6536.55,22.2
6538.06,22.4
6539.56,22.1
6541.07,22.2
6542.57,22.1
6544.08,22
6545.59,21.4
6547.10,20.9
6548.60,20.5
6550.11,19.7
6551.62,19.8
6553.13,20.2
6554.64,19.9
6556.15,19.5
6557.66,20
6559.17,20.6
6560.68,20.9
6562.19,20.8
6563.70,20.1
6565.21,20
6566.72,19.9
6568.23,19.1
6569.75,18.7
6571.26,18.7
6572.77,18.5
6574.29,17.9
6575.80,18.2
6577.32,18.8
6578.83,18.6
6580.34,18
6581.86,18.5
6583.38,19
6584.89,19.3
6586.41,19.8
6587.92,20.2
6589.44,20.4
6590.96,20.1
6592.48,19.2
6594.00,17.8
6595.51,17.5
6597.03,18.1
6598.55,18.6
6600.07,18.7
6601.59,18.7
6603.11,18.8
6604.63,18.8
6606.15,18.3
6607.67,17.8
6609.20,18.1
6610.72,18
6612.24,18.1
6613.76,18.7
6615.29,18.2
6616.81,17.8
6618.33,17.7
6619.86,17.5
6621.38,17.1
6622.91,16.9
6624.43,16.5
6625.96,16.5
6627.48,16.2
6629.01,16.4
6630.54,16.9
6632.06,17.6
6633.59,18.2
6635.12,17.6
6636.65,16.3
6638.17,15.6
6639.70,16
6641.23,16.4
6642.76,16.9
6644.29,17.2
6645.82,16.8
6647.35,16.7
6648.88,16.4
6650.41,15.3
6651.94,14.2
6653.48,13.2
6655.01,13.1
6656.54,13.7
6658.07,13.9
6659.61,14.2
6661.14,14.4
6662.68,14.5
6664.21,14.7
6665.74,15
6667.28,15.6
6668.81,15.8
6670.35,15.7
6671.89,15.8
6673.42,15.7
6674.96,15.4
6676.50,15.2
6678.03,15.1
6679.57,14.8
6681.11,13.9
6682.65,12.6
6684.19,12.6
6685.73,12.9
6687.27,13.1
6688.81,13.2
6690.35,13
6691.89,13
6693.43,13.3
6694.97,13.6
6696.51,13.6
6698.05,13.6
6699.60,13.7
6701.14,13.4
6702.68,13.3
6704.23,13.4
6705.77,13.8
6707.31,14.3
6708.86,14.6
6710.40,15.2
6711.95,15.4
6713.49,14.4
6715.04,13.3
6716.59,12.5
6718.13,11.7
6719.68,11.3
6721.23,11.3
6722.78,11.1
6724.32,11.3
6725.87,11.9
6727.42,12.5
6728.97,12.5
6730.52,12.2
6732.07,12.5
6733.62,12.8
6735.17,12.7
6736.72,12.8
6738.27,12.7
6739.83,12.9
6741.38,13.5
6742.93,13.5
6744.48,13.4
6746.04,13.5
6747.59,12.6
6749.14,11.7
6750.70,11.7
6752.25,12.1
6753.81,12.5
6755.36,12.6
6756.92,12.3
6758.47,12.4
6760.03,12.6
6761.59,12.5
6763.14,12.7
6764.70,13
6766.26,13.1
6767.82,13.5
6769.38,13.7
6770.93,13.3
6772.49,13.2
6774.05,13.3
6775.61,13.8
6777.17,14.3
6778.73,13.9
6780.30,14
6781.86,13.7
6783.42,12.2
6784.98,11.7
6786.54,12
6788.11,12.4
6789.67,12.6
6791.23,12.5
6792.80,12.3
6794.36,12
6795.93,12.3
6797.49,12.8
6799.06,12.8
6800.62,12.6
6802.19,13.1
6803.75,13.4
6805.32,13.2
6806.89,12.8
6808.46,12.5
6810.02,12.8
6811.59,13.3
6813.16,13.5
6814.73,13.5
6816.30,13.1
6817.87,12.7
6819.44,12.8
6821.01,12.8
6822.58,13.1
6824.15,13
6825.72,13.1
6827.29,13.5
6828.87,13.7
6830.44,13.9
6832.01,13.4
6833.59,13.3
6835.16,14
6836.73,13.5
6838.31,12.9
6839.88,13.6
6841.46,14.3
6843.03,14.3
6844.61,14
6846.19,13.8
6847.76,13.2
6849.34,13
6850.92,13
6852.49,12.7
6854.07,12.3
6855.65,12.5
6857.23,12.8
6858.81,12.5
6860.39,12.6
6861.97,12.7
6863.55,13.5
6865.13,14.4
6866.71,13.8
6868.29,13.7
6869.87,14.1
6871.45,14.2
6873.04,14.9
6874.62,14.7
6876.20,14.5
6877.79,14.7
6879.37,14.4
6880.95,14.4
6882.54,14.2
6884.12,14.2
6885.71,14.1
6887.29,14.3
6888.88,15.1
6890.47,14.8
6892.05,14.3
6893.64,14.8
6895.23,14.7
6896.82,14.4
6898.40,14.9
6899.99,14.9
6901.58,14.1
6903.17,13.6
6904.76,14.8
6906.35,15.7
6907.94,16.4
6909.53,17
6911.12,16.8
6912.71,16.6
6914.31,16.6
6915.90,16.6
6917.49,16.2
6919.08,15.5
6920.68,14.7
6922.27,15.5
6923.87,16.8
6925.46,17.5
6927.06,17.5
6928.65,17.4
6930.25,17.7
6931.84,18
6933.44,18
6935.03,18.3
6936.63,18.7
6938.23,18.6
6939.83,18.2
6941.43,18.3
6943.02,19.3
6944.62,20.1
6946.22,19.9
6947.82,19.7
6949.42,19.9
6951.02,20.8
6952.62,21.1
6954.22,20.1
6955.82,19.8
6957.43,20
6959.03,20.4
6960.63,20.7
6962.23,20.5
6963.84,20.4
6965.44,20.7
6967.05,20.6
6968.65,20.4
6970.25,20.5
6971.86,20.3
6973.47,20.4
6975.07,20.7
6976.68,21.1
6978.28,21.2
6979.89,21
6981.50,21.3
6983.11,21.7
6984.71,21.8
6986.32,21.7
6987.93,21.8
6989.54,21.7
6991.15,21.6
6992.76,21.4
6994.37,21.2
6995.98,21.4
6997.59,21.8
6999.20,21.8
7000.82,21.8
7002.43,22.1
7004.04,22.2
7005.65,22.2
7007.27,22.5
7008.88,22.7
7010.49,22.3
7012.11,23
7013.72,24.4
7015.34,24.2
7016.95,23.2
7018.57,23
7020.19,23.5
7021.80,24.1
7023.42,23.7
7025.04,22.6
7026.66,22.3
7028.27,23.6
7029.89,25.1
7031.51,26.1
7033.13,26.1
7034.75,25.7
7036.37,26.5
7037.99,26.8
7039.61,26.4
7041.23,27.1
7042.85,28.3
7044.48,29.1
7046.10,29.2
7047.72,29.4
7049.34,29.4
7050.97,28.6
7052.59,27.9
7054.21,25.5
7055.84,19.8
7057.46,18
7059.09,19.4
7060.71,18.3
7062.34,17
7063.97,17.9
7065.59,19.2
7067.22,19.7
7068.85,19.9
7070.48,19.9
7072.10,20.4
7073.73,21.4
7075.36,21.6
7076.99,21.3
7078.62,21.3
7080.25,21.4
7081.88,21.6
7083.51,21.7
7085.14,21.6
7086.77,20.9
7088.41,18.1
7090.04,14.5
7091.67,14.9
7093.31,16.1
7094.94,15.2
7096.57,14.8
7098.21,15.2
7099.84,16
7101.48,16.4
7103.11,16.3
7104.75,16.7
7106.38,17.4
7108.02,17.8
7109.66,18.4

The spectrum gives 0.11 mag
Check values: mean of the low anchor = 16.4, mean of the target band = 18.1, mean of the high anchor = 21.7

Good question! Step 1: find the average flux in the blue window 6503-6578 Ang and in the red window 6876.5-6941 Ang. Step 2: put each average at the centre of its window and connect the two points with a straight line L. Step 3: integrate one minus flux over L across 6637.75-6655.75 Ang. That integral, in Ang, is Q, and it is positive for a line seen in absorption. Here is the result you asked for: 3.2 Ang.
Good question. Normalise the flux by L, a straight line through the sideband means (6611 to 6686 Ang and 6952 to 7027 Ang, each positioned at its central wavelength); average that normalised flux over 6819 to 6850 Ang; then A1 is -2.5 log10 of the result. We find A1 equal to 0.37 mag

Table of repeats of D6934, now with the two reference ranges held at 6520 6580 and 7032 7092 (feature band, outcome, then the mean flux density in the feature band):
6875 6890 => 0.45 mag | 14.4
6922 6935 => 0.26 mag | 17.4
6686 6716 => 0.46 mag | 13.7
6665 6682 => 0.34 mag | 15.2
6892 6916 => 0.39 mag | 15.4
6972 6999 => 0.05 mag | 21.3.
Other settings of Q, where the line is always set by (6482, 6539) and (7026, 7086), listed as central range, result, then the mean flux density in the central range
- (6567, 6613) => 3.2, 18.7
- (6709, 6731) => 8.7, 12.7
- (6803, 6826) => 9.2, 13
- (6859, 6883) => 8.8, 14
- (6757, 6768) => 4.4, 12.8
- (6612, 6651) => 6.5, 17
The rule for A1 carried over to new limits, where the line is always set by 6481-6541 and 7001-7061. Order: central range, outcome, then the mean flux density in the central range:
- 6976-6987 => 0.12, 21.4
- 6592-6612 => 0.12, 18.3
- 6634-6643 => 0.25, 16.5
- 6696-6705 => 0.50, 13.5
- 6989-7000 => 0.12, 21.6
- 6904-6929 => 0.39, 16.3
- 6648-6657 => 0.41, 14.4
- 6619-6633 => 0.22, 16.9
